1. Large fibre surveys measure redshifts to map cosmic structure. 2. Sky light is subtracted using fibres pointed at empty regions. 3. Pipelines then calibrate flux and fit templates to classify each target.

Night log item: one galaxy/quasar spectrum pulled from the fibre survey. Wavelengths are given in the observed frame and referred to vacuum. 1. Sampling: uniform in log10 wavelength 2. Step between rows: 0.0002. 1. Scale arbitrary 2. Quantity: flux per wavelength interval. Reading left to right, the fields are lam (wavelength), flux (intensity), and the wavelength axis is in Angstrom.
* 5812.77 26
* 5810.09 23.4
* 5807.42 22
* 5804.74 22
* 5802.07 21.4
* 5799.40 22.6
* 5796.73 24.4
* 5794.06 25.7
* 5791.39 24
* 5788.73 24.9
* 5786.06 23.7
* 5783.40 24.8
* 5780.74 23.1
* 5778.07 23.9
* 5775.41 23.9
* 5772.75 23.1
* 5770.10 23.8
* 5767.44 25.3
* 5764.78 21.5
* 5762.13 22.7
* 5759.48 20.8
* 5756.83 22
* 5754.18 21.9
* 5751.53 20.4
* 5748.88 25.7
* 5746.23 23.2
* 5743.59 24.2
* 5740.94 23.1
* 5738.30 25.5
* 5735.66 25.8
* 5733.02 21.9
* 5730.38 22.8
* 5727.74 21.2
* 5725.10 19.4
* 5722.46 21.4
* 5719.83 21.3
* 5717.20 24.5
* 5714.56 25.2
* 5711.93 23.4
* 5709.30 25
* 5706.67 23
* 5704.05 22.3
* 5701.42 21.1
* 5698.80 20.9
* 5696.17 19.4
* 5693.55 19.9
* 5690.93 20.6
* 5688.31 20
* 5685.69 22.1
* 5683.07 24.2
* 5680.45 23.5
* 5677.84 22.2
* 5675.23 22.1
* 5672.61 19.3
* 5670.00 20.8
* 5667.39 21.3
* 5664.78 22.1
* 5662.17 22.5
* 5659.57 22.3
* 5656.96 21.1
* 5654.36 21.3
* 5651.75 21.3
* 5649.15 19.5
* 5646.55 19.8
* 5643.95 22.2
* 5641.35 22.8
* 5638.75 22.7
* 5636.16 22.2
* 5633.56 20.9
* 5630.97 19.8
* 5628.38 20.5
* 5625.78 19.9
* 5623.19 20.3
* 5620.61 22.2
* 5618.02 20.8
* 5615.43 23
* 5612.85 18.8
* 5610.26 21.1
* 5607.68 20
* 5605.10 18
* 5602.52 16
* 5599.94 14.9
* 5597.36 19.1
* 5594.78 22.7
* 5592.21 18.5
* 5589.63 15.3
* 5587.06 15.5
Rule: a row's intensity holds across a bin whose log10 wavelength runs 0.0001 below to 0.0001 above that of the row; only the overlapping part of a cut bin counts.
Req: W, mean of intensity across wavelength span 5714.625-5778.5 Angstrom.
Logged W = 22.9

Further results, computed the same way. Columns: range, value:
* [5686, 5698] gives 20.2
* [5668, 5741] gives 22.2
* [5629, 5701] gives 21.4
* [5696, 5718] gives 22.9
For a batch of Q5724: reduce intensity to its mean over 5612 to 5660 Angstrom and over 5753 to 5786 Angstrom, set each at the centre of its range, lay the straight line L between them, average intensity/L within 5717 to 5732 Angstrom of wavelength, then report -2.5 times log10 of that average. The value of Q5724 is 0.04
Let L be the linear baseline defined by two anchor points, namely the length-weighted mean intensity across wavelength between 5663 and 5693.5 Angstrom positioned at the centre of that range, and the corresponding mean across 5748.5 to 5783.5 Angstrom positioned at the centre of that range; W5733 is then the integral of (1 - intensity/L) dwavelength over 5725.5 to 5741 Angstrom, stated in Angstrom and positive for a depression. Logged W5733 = -0.5 Angstrom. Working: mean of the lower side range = 21.6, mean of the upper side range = 22.9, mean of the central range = 23.2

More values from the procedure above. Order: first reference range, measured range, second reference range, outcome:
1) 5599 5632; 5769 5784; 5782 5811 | -0.4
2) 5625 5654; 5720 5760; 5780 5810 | 0.1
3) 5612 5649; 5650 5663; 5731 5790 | 0.0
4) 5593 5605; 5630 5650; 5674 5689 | -1.0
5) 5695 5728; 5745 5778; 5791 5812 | -0.2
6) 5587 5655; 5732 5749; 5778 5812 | -1.3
